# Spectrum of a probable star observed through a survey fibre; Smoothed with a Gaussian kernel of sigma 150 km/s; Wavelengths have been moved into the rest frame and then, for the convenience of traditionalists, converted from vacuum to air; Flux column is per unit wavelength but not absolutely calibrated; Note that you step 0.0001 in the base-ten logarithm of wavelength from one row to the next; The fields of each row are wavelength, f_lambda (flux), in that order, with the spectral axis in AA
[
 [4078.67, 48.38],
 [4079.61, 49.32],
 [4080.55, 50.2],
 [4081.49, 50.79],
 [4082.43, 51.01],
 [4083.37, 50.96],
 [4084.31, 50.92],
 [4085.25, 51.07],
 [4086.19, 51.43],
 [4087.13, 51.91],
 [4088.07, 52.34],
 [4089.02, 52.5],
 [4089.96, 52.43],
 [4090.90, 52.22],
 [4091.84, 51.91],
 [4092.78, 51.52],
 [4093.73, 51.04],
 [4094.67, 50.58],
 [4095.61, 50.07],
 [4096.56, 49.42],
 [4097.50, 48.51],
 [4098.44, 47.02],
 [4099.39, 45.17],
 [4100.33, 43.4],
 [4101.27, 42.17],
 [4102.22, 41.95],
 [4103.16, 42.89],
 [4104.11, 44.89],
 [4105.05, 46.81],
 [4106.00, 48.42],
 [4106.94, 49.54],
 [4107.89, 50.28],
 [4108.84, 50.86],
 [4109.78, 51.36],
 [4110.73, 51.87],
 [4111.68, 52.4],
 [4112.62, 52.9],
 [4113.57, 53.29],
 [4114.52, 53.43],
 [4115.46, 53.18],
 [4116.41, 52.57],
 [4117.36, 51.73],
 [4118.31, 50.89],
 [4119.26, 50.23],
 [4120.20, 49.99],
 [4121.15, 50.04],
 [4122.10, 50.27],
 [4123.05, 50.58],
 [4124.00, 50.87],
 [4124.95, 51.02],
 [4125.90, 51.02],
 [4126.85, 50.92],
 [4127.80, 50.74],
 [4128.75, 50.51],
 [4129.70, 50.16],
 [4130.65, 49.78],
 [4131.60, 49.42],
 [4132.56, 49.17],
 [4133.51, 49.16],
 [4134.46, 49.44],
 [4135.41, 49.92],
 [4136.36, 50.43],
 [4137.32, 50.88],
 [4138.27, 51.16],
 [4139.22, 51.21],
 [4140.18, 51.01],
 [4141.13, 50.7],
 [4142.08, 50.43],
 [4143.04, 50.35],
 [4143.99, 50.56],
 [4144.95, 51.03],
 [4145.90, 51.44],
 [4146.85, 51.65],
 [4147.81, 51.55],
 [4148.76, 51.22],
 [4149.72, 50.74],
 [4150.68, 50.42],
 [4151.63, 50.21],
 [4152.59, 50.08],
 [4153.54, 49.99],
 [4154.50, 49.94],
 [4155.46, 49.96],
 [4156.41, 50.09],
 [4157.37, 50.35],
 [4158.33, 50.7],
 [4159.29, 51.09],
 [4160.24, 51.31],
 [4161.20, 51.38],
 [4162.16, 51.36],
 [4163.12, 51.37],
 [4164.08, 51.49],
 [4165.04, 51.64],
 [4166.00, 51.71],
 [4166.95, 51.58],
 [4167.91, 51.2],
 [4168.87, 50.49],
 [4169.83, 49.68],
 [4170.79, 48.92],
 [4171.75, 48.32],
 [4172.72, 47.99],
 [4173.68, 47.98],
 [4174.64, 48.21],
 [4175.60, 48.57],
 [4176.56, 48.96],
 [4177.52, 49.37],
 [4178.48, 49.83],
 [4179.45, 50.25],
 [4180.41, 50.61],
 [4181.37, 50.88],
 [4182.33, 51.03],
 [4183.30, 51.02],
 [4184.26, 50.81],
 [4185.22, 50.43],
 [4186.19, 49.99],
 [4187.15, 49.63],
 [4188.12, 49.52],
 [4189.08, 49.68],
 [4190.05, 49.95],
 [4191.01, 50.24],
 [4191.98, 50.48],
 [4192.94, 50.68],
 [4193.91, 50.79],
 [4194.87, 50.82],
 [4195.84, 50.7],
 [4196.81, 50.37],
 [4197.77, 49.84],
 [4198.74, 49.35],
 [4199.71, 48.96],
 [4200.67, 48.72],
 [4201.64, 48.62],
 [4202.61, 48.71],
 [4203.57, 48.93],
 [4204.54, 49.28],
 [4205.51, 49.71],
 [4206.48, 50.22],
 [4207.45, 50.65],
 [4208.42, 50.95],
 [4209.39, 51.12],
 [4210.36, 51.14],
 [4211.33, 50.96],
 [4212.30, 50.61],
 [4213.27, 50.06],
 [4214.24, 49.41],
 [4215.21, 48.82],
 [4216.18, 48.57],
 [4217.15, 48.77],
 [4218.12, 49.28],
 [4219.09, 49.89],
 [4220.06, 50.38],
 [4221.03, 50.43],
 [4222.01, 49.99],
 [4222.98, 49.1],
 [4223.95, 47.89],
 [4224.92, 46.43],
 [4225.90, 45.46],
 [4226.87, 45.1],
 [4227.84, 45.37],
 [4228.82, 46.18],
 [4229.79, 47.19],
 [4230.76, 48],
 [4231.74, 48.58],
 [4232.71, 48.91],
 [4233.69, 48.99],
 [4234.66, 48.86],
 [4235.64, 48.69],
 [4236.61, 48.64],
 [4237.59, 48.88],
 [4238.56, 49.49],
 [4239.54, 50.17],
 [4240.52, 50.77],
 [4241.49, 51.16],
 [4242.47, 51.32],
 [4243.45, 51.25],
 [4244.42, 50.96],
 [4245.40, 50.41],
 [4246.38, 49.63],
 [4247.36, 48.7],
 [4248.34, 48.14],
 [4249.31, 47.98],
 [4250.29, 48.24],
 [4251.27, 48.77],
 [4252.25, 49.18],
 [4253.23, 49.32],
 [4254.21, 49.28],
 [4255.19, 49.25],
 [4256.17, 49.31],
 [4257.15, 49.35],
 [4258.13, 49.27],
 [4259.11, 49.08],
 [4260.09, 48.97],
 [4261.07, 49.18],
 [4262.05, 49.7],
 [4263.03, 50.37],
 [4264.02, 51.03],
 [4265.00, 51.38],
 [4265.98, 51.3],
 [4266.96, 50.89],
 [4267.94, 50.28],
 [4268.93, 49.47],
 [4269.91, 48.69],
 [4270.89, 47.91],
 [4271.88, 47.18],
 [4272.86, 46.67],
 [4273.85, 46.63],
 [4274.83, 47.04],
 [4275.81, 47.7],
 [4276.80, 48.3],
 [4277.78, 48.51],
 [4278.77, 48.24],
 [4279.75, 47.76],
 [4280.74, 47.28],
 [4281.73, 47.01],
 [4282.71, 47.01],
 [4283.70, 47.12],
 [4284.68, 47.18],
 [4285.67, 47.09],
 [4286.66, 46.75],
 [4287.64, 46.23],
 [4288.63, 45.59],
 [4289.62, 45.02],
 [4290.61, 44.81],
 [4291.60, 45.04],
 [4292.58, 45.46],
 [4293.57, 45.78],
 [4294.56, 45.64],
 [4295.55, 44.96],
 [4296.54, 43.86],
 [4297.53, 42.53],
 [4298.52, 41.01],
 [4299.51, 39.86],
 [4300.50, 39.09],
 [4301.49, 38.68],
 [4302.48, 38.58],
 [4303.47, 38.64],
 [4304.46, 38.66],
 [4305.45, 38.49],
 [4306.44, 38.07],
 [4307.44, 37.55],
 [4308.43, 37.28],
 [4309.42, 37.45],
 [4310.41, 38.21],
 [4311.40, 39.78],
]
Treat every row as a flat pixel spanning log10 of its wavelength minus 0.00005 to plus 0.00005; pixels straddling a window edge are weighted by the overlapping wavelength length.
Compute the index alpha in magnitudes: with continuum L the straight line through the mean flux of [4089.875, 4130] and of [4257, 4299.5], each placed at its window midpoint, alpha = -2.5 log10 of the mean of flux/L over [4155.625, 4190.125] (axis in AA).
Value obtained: -0.03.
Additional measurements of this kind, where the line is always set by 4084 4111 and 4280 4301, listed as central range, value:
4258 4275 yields -0.085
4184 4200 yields -0.068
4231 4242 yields -0.073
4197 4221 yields -0.068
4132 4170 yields -0.061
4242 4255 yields -0.082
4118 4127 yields -0.045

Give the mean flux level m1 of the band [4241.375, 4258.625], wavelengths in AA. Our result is 49.5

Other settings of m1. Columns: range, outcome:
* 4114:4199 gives 50.5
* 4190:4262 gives 49.3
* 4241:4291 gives 48.6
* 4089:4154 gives 50.1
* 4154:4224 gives 50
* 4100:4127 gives 49.7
